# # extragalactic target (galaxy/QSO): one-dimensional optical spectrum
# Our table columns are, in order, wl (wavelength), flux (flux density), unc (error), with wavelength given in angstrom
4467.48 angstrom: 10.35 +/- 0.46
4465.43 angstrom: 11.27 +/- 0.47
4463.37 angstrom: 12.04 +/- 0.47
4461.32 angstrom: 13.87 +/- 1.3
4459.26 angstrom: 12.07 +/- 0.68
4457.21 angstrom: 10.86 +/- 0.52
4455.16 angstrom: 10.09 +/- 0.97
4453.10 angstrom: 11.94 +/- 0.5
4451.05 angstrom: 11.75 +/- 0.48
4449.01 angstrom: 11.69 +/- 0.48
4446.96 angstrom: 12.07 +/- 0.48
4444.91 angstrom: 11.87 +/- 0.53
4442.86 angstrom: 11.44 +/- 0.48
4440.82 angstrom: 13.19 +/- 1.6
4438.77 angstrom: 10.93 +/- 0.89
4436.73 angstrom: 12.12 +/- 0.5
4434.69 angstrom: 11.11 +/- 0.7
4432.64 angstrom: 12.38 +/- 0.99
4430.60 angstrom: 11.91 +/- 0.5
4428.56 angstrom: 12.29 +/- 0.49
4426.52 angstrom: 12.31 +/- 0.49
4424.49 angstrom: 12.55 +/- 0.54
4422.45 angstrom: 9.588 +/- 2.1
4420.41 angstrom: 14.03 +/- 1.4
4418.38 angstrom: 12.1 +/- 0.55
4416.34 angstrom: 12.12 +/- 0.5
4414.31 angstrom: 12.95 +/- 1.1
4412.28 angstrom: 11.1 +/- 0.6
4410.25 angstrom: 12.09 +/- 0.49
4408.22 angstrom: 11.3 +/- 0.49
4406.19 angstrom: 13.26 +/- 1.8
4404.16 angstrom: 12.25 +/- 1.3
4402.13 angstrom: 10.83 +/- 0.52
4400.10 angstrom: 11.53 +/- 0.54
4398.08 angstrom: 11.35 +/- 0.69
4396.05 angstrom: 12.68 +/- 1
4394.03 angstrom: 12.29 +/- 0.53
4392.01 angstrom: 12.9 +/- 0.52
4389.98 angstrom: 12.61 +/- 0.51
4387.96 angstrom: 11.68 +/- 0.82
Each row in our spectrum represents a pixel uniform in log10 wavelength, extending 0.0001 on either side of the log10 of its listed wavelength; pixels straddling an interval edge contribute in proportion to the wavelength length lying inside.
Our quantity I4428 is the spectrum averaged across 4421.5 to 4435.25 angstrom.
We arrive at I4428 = 11.8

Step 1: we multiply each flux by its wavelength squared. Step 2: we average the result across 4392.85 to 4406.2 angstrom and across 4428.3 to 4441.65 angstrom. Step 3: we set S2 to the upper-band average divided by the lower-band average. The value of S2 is 1.02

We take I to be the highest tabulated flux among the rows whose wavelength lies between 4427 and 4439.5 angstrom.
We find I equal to 12.38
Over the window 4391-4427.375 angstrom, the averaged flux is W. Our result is 12.1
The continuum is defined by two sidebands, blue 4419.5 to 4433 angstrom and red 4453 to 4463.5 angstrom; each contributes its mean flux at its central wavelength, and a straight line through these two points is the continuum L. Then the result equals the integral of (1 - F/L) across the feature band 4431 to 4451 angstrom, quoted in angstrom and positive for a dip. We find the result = 0.2 angstrom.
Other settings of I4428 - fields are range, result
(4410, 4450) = 12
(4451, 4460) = 11.3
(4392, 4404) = 11.9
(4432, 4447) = 11.9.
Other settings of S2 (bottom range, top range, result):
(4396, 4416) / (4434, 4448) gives 1.01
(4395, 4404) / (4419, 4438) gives 1.04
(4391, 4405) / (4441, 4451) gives 1.02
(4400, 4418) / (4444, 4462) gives 1.00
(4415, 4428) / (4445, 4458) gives 0.95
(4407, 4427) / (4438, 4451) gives 1.00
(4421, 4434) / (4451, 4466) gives 1.00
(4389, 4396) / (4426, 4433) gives 0.98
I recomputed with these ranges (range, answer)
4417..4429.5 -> 14.03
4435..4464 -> 13.87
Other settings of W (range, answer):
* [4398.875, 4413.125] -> 11.8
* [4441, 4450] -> 11.9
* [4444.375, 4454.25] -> 11.8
